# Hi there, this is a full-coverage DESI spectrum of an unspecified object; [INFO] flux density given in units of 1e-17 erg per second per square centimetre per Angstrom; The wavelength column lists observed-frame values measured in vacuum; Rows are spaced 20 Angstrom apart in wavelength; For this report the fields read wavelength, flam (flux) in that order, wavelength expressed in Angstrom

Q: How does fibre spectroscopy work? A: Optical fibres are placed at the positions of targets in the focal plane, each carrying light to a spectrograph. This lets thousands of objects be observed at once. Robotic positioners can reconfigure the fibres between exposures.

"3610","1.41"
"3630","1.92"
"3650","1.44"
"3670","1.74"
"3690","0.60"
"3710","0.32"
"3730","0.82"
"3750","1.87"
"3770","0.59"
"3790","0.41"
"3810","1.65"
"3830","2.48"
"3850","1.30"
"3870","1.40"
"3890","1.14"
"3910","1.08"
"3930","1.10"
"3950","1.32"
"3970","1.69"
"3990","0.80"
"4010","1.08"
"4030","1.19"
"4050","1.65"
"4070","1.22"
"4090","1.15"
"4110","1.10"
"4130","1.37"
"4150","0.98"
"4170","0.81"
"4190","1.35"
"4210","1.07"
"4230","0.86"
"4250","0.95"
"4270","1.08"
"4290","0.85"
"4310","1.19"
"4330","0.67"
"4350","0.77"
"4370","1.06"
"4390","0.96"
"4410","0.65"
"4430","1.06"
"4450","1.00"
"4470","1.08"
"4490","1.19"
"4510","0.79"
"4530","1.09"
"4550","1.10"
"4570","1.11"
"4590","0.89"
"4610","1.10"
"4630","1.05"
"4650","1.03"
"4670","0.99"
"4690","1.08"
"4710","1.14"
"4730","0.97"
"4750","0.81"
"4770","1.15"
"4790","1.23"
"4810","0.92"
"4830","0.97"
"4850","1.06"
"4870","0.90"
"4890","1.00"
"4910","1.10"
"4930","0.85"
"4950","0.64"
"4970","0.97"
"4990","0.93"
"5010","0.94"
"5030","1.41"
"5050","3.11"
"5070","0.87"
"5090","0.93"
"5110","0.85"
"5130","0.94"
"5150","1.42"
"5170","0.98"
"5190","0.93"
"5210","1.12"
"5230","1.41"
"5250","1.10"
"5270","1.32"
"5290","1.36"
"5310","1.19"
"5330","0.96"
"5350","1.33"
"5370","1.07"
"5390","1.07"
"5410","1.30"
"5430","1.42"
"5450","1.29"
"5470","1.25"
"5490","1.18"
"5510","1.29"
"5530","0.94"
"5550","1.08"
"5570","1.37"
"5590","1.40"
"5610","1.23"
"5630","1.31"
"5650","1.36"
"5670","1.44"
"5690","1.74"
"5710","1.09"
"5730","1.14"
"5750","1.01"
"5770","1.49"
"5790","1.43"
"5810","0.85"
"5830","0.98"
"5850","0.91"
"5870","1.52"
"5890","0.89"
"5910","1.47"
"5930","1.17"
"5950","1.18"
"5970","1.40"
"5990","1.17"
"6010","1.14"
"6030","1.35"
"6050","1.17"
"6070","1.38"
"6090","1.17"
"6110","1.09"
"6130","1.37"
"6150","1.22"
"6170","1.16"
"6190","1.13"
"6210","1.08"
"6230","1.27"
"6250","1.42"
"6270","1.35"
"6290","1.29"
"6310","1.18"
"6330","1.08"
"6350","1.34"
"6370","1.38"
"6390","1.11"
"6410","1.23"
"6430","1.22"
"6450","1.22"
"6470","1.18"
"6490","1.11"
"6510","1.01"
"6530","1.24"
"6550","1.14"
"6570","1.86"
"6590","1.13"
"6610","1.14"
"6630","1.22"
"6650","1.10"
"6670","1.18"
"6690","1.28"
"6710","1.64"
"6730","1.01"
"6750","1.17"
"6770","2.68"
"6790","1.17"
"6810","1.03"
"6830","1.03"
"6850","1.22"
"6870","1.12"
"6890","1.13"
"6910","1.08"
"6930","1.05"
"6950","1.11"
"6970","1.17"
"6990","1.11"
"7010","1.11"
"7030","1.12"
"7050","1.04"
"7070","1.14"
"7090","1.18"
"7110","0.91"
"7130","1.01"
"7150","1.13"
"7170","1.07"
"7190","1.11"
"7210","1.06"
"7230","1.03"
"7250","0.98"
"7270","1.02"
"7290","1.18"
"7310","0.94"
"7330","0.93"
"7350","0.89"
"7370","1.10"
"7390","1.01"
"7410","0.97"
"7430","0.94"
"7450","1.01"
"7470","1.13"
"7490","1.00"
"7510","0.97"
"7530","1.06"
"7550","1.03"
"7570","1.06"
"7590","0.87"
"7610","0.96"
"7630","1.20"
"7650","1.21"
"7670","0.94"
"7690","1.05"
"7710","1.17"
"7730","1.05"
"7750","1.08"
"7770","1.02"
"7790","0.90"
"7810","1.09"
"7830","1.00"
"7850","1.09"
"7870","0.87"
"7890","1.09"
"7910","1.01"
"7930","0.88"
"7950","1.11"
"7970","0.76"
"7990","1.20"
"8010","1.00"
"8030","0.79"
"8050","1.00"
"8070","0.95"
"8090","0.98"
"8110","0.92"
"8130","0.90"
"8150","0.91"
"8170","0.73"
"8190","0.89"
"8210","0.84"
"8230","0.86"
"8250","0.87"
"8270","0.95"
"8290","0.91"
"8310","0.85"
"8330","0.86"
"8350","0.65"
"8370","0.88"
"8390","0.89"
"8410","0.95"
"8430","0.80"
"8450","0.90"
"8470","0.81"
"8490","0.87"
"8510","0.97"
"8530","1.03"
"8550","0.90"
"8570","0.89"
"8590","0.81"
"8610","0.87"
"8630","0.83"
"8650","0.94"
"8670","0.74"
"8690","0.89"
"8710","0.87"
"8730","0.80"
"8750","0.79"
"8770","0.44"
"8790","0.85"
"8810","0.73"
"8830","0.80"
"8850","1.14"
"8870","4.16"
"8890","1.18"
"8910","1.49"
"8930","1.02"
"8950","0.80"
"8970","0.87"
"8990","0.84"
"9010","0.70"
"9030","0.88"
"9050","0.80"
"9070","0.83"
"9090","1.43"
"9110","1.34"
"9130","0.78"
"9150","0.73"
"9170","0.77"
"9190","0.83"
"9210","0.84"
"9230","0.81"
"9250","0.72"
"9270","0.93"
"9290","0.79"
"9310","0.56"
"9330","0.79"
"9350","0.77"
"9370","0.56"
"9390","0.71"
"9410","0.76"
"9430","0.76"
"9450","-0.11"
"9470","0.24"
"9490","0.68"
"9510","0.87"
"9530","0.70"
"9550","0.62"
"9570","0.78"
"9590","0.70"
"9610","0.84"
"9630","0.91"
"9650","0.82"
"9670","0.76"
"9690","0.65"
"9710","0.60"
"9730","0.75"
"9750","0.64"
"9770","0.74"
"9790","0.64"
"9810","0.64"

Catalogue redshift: 0.35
